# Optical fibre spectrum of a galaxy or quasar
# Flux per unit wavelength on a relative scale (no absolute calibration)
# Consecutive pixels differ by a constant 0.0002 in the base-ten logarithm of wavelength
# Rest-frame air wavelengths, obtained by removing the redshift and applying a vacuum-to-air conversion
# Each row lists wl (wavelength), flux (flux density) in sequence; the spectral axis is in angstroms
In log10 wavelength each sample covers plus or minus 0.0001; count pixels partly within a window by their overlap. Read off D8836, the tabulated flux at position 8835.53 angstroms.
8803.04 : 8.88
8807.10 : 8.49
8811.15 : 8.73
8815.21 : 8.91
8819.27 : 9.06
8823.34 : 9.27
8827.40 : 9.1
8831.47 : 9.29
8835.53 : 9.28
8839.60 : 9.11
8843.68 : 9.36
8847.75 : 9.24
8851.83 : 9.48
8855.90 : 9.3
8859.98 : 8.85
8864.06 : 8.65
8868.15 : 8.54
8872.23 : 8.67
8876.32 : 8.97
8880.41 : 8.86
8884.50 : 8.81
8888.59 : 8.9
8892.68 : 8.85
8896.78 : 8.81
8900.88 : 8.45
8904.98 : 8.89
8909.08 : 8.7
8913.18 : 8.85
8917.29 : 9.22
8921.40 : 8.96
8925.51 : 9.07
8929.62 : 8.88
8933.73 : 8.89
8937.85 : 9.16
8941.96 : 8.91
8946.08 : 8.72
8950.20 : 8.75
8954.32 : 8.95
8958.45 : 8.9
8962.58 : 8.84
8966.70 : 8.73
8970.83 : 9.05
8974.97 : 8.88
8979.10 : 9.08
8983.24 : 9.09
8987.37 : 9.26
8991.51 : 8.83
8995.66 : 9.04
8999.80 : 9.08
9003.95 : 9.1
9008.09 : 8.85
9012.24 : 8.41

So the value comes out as 9.28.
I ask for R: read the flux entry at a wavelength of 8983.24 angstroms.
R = 9.09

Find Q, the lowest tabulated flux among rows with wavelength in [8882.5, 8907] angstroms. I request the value 8.45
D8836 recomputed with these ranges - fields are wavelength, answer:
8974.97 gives 8.88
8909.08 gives 8.7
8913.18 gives 8.85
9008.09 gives 8.85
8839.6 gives 9.11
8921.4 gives 8.96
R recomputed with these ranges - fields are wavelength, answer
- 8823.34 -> 9.27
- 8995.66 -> 9.04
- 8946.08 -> 8.72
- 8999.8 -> 9.08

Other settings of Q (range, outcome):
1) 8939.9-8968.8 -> 8.72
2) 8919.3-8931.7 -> 8.88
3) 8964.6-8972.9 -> 8.73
